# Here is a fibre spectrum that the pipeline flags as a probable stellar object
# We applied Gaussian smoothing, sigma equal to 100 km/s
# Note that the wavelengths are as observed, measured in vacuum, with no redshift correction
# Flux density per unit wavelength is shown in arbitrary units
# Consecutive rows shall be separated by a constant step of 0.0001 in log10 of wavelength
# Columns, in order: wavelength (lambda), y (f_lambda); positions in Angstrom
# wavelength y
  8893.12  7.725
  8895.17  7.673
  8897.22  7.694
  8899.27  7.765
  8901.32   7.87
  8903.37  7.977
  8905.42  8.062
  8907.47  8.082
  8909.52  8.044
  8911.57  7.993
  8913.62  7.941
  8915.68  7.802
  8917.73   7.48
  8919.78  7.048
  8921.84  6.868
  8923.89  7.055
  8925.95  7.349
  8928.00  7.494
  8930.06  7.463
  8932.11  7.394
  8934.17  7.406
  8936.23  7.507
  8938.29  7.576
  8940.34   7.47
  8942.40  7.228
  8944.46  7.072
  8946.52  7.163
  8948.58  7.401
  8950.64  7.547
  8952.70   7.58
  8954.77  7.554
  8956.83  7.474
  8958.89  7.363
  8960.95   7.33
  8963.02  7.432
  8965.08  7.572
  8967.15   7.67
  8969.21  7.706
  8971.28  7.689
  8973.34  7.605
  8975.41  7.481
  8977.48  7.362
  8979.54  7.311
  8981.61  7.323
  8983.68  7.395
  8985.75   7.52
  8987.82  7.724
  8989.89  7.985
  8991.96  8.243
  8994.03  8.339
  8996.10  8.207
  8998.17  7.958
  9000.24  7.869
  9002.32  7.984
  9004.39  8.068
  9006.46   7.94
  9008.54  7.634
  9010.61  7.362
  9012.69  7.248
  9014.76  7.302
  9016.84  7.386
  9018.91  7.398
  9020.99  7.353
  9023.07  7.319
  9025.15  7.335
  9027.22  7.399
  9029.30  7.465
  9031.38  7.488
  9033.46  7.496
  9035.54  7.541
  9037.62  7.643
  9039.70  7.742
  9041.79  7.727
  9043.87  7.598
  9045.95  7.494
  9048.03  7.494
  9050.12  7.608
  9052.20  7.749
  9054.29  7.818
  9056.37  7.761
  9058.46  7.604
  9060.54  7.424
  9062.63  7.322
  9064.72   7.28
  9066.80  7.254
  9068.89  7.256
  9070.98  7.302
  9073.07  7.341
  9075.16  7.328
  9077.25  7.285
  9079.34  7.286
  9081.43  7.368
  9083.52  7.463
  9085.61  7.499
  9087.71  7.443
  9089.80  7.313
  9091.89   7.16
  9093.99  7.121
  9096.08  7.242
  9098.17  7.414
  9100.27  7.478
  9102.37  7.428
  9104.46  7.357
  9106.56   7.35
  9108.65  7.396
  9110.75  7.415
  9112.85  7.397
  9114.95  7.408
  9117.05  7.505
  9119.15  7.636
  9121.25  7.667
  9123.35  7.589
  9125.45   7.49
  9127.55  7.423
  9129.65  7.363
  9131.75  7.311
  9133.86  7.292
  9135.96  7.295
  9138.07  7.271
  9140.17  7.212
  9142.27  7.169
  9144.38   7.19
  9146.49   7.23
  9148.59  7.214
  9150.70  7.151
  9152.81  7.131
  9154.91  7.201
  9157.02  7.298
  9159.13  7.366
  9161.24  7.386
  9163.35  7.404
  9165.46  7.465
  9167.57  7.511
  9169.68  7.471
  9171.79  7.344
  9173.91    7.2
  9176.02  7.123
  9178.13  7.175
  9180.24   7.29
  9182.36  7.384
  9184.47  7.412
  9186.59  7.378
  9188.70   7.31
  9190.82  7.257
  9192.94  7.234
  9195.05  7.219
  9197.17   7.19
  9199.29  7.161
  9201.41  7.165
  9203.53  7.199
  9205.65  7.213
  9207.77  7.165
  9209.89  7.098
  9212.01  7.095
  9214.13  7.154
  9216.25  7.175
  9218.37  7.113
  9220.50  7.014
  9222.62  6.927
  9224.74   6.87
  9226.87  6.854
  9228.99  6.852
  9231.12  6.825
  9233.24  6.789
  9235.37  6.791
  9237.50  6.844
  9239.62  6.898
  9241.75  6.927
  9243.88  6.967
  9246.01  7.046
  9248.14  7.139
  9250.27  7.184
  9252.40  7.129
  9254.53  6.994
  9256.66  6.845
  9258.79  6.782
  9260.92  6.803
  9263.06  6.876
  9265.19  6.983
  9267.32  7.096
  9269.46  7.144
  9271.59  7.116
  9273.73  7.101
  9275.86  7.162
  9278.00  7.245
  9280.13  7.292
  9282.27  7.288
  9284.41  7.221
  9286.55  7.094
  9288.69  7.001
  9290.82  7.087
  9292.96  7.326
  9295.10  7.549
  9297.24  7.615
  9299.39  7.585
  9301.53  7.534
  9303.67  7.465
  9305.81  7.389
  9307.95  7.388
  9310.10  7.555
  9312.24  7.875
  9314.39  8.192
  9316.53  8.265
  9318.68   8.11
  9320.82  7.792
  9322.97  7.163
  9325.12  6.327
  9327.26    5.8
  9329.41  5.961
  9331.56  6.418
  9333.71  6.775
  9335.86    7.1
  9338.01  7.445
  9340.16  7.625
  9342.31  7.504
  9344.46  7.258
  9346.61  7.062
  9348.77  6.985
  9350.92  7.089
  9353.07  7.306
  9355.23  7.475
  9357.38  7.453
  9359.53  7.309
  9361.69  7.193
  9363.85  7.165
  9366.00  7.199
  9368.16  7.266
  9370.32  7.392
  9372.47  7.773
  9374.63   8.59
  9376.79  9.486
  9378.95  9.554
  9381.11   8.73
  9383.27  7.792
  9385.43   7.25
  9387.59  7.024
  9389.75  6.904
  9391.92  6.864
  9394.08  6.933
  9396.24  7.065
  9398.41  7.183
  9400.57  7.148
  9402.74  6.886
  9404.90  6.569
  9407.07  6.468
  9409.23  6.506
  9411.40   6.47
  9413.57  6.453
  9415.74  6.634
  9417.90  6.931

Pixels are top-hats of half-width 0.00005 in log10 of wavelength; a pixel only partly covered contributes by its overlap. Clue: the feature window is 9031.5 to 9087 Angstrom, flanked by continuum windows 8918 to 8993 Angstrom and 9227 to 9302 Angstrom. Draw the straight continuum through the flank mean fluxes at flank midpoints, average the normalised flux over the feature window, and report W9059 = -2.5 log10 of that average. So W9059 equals -0.02 mag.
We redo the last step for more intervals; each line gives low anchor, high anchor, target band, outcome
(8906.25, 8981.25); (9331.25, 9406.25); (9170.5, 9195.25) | 0.02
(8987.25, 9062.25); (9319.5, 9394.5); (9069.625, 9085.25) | 0.04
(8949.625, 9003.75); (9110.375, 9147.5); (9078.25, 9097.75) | 0.02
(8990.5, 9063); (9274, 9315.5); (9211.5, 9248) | 0.08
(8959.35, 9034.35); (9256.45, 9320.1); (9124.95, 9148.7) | 0.03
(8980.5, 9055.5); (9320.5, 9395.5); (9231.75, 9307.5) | 0.04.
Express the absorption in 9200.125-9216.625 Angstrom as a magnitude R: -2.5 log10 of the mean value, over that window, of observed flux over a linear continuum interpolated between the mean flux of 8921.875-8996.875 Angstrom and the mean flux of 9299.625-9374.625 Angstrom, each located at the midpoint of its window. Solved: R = 0.03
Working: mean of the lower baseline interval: 7.52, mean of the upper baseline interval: 7.31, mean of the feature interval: 7.16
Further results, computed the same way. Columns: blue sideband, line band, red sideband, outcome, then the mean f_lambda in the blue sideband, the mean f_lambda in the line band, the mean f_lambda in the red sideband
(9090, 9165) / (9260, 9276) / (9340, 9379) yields 0.067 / 7.34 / 7.03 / 7.56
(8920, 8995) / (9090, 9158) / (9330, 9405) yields 0.016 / 7.48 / 7.34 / 7.4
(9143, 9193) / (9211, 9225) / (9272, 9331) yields 0.036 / 7.3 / 7.06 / 7.3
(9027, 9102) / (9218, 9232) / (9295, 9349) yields 0.067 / 7.45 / 6.91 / 7.3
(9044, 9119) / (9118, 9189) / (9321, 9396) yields 0.009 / 7.42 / 7.33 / 7.33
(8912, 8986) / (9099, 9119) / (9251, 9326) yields -0.007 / 7.44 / 7.42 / 7.3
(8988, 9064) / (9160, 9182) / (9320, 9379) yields 0.022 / 7.65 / 7.34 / 7.3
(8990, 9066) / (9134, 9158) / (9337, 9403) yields 0.053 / 7.63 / 7.22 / 7.49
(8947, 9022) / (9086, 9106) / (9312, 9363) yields 0.023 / 7.62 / 7.33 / 7.22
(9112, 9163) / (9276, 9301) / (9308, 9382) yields 0.020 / 7.34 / 7.3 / 7.47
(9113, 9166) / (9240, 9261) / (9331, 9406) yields 0.058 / 7.35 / 6.99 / 7.4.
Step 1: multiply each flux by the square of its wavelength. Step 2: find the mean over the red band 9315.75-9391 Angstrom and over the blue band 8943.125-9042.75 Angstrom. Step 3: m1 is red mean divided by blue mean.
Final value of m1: 1.1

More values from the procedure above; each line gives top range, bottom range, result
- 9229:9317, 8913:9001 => 1.02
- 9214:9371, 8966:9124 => 1.00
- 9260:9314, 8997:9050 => 1.02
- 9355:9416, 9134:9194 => 1.06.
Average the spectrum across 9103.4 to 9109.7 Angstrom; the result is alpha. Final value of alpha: 7.38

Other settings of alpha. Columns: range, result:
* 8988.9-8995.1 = 8.19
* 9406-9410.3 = 6.5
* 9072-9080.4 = 7.31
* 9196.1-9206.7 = 7.18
